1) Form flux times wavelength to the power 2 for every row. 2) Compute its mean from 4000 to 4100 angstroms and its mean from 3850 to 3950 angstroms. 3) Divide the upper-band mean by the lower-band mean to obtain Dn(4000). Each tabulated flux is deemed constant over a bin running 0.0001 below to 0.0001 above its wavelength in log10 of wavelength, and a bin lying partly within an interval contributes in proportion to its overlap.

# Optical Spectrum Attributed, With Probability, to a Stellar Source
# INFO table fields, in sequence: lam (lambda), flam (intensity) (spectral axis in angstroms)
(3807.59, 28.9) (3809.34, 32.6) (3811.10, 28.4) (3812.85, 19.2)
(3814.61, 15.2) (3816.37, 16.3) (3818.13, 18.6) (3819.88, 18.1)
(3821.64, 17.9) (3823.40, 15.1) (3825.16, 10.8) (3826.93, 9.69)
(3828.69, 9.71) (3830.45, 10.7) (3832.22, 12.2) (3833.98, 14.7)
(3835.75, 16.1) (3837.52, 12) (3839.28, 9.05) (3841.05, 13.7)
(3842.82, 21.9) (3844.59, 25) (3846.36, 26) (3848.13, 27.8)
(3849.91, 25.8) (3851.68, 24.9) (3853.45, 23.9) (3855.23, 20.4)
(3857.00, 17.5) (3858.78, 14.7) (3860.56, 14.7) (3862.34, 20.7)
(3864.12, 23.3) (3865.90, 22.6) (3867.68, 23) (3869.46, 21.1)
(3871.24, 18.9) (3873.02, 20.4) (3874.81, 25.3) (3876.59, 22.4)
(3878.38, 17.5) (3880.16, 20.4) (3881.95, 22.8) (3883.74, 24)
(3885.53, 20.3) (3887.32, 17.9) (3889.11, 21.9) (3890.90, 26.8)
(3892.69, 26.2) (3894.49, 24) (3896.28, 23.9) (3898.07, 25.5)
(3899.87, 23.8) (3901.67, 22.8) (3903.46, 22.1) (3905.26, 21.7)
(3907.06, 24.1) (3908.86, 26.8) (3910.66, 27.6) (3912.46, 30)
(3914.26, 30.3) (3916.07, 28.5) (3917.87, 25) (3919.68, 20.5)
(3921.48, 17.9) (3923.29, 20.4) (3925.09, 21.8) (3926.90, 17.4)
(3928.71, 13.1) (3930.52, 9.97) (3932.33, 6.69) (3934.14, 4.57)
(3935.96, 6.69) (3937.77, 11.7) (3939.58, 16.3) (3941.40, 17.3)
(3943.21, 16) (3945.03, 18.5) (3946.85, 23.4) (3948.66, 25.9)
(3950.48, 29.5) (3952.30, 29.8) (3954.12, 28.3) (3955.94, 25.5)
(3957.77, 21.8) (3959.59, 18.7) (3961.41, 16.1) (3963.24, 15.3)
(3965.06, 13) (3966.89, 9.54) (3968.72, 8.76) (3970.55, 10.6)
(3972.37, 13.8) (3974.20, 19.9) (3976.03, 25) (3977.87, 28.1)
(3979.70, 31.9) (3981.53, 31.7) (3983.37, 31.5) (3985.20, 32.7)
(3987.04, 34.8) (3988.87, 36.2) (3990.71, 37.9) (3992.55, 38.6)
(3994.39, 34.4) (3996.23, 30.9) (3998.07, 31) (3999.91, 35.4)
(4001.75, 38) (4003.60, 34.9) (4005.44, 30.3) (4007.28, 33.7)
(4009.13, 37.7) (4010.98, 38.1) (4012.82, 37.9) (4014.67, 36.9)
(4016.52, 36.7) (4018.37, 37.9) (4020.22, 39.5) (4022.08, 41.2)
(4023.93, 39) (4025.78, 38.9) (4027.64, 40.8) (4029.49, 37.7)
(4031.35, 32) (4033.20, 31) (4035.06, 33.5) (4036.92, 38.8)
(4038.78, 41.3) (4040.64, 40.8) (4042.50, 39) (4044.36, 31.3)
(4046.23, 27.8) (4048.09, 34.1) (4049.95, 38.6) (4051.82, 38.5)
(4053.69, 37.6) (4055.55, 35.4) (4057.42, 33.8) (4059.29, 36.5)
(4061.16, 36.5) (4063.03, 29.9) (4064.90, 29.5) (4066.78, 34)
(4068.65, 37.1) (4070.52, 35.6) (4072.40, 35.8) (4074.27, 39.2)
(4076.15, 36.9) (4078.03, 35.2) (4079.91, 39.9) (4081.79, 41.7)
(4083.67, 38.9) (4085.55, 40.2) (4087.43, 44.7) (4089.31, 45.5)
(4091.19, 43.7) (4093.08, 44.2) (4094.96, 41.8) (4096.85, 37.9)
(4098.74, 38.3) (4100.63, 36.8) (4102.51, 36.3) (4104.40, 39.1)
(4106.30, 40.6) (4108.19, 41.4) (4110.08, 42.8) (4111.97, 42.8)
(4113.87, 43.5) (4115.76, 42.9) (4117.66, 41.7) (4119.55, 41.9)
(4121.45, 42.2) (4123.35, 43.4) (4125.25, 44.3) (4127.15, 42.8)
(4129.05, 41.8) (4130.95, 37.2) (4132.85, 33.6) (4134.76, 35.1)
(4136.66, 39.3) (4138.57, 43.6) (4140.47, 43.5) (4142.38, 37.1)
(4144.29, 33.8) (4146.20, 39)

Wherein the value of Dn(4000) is 1.9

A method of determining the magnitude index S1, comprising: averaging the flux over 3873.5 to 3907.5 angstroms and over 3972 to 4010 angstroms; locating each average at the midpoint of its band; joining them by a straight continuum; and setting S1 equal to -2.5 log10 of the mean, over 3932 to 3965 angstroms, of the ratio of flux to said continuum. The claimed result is 0.46 mag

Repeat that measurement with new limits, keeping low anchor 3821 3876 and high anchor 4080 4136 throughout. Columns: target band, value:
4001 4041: -0.114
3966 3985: 0.346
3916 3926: 0.132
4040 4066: 0.038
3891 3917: -0.103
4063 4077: 0.077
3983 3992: -0.150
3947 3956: -0.013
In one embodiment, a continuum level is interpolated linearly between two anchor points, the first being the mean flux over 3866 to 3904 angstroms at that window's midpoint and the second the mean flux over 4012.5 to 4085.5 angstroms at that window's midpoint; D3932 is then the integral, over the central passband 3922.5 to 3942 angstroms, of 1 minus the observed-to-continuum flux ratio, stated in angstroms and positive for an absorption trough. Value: 9.8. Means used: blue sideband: 22.4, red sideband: 36.6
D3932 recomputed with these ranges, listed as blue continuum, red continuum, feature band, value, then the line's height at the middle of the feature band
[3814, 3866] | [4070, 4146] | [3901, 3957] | 9.7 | 25.1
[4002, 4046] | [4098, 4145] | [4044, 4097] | 1.5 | 38.4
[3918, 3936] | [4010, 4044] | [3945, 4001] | -0.5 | 25.3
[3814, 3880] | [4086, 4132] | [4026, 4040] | -0.7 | 34.8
